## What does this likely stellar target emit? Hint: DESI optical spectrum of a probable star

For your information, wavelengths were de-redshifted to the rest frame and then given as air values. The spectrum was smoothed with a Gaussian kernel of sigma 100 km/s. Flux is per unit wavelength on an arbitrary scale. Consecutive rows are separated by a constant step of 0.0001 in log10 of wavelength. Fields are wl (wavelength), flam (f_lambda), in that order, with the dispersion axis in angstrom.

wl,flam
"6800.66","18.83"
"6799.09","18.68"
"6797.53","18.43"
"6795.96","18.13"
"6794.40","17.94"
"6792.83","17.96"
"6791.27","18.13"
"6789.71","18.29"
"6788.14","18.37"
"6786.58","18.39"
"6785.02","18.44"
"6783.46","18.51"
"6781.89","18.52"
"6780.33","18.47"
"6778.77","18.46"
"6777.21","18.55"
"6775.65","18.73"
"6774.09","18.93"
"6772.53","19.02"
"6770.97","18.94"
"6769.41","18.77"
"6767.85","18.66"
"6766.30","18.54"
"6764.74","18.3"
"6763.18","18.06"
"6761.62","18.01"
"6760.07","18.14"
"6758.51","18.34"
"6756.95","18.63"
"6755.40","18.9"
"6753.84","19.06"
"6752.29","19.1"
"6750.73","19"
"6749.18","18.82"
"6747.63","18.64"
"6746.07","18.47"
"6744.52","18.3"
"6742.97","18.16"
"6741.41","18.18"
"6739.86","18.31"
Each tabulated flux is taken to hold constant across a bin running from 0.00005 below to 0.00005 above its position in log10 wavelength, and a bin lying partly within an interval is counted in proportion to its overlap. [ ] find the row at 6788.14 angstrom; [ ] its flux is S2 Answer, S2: 18.37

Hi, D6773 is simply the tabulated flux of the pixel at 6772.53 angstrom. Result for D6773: 19.02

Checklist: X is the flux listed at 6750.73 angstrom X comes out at 19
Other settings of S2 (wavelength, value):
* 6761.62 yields 18.01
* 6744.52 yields 18.3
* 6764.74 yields 18.3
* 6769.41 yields 18.77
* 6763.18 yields 18.06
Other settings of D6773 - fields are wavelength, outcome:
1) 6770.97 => 18.94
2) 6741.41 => 18.18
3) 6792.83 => 17.96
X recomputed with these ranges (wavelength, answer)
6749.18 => 18.82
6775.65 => 18.73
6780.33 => 18.47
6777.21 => 18.55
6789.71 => 18.29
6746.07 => 18.47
